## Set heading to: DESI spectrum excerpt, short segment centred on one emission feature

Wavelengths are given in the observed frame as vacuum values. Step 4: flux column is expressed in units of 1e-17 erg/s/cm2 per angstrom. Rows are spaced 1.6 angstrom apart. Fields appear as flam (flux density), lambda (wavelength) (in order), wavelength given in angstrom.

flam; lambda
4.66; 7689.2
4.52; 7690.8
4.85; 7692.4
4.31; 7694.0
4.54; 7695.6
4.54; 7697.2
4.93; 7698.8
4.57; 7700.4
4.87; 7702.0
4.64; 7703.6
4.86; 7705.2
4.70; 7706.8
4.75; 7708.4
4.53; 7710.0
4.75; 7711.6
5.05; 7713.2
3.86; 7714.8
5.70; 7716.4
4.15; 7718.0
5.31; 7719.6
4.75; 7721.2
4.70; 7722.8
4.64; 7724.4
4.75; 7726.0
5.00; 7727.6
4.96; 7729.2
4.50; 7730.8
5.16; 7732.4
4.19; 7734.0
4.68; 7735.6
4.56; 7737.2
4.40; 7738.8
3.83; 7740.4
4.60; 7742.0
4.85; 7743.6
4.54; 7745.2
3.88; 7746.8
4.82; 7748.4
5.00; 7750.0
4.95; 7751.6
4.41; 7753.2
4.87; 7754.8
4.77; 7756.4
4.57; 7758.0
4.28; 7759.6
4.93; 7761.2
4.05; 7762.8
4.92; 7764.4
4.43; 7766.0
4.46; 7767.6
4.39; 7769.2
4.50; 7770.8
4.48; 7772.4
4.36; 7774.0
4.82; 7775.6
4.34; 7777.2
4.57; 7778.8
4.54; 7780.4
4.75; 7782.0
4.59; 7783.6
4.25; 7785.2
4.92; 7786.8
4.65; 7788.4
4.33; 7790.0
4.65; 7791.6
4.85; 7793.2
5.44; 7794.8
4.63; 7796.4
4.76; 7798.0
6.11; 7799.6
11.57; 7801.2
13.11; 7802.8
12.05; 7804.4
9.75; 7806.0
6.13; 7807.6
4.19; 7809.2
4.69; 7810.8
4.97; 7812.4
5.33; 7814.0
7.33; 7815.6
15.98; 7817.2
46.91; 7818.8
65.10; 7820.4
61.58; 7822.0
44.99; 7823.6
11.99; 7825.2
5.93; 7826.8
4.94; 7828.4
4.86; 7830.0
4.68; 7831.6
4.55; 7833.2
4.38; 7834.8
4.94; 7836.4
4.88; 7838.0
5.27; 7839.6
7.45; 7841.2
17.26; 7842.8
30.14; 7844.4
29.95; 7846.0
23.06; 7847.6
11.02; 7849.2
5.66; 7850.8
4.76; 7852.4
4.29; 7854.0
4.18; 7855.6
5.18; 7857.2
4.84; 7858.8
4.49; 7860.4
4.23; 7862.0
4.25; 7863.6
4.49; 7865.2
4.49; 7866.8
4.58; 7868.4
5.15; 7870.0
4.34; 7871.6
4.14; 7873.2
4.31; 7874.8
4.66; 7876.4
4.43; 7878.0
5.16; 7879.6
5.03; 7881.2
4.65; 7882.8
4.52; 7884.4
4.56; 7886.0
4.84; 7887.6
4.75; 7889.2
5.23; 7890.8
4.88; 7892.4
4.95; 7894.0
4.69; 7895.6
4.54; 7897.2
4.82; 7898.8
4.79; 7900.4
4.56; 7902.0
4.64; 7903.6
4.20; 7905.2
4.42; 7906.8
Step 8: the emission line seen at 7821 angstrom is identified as H-alpha 6563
